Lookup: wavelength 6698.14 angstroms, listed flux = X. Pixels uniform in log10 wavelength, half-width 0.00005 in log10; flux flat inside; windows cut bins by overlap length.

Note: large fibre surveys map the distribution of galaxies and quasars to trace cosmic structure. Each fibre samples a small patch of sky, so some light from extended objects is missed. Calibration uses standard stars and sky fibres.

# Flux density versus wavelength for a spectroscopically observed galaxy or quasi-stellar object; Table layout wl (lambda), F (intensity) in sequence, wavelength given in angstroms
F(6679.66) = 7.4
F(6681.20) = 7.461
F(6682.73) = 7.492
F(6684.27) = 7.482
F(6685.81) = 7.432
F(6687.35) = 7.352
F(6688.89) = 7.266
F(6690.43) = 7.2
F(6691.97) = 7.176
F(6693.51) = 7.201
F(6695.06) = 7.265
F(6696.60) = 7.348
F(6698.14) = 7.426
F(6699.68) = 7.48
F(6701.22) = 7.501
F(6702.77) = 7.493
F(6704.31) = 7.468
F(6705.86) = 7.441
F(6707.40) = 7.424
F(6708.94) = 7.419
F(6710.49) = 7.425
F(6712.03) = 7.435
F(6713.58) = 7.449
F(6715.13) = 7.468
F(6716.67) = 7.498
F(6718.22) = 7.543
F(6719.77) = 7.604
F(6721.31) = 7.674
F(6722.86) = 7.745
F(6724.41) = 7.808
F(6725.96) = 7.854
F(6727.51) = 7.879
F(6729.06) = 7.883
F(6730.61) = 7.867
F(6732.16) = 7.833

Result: 7.426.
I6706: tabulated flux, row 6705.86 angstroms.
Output 7.441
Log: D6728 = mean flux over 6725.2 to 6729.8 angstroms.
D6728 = 7.87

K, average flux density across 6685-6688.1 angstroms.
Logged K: 7.39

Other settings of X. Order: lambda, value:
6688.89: 7.266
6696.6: 7.348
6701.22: 7.501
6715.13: 7.468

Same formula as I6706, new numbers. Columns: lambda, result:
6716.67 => 7.498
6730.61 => 7.867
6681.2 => 7.461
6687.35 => 7.352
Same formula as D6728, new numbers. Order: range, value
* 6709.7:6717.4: 7.45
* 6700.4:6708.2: 7.47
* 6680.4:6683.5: 7.49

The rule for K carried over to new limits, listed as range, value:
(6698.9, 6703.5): 7.49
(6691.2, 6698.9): 7.28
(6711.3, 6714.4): 7.42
